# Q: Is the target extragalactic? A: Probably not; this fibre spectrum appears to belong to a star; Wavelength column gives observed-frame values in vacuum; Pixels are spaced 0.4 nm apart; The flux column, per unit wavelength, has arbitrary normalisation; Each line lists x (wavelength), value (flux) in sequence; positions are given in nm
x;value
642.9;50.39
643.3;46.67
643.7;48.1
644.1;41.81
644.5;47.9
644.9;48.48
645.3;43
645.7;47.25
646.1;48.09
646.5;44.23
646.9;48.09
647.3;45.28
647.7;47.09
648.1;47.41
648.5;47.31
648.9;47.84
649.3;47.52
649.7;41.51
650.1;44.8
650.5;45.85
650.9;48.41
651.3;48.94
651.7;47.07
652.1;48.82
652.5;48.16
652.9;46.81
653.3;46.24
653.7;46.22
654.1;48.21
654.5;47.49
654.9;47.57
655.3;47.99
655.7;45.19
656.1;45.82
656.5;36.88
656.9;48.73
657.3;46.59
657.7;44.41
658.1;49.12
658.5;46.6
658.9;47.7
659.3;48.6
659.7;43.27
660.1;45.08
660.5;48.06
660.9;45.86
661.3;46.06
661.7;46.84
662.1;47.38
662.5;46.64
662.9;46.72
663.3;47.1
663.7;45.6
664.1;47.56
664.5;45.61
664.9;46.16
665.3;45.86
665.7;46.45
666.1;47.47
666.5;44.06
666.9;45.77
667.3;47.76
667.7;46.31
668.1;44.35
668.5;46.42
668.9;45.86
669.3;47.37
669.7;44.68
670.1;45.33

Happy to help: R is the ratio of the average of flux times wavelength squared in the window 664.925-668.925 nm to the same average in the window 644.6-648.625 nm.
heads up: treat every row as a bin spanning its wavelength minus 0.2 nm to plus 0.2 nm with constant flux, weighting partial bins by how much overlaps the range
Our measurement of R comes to 1.05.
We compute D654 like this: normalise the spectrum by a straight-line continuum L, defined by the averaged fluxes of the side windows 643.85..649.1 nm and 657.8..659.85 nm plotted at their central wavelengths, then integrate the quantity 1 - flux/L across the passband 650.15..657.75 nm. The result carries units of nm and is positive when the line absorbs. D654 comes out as 0.031 nm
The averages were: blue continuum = 46.5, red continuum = 47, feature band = 46.6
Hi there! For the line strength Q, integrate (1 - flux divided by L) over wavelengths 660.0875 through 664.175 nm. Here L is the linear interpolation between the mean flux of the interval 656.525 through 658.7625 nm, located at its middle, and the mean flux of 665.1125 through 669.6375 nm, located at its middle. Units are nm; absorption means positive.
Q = -0.04 nm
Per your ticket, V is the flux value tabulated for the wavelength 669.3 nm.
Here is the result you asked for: 47.37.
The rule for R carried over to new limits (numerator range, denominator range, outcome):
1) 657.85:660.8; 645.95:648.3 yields 1.04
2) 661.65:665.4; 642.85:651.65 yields 1.05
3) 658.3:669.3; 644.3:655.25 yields 1.03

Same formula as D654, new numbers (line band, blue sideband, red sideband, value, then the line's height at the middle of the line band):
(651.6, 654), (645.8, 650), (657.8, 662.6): -0.04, 46.5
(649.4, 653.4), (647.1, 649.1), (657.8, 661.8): 0.02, 46.9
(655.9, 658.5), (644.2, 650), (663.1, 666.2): 0.06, 46.4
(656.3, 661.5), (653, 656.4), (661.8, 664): 0.08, 46.6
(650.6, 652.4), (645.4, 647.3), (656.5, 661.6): -0.07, 46.4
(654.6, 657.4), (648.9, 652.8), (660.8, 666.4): 0.07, 46.7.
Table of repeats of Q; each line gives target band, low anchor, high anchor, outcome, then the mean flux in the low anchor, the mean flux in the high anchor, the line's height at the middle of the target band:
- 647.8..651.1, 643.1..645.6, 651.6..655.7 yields 0.029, 46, 47.4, 46.8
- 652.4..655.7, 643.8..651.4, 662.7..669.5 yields -0.062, 46.3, 46.3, 46.3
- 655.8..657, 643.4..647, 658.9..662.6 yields 0.075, 46.3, 46.5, 46.4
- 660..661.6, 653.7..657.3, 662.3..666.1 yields -0.003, 46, 46.5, 46.3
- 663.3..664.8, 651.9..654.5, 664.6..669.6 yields 0.001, 47.4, 46.1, 46.4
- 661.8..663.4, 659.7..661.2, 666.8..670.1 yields -0.035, 45.9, 46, 45.9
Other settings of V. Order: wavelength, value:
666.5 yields 44.06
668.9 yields 45.86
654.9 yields 47.57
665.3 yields 45.86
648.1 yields 47.41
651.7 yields 47.07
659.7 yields 43.27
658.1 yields 49.12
